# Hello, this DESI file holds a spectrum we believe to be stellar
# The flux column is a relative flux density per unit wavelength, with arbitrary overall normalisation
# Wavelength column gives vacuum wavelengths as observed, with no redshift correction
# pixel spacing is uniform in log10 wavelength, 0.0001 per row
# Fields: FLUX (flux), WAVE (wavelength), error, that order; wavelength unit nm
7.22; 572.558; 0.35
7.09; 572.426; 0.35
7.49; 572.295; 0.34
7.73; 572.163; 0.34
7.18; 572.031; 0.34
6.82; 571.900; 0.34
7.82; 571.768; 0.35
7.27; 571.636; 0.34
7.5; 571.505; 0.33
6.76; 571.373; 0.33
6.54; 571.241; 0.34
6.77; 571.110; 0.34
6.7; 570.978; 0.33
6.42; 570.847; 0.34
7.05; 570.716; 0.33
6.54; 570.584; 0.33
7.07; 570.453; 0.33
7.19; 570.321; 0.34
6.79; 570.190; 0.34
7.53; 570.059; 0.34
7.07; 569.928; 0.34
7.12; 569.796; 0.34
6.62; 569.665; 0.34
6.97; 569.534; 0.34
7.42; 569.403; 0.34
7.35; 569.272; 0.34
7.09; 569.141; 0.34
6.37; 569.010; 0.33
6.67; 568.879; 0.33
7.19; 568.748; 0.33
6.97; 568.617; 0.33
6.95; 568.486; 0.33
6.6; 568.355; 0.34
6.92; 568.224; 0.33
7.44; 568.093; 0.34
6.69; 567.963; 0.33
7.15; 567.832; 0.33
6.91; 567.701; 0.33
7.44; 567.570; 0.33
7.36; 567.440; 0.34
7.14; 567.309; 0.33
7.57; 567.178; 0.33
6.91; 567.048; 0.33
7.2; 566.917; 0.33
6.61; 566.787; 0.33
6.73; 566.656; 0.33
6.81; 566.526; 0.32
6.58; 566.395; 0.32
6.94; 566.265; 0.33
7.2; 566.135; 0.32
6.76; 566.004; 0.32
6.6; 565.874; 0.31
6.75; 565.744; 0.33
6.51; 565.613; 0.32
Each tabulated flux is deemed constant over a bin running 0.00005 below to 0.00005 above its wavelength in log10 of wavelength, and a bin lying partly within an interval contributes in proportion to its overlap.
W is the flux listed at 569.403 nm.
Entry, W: 7.42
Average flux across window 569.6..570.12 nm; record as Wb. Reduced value 7.08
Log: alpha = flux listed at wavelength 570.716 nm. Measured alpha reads 7.05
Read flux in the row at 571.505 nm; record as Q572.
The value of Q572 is 7.5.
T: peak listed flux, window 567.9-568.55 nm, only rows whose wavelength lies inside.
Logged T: 7.44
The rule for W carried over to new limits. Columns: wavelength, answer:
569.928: 7.07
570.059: 7.53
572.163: 7.73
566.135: 7.2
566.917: 7.2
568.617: 6.97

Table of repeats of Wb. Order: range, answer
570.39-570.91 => 6.77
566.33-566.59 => 6.69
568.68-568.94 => 6.93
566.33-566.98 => 6.79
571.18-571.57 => 6.92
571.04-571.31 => 6.65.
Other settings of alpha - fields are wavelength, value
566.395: 6.58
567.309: 7.14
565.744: 6.75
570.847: 6.42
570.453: 7.07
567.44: 7.36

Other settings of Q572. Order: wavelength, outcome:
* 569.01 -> 6.37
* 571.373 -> 6.76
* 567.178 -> 7.57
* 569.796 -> 7.12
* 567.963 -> 6.69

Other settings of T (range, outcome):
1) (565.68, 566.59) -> 7.2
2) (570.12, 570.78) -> 7.19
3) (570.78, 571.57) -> 7.5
